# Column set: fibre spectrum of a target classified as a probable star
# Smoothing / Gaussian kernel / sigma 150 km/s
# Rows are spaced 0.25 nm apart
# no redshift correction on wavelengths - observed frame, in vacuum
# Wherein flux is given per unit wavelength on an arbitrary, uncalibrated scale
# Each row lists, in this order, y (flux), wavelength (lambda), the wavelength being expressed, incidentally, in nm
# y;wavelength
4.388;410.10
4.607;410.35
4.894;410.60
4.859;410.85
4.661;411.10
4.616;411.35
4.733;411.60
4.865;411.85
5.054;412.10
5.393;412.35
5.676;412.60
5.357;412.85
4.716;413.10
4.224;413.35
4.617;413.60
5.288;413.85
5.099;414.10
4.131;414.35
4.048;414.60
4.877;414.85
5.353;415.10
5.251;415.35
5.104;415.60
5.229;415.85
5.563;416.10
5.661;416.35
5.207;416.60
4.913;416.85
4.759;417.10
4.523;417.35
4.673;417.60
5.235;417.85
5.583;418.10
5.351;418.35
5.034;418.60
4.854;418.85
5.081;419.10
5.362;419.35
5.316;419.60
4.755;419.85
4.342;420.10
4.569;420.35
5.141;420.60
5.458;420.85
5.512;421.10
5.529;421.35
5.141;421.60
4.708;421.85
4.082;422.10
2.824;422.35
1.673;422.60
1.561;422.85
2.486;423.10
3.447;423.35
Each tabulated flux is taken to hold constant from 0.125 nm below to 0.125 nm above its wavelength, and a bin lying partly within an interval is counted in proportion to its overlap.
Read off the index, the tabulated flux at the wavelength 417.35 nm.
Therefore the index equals 4.523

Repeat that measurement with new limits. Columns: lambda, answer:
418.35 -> 5.351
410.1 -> 4.388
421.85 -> 4.708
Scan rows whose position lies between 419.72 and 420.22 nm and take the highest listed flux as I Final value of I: 4.755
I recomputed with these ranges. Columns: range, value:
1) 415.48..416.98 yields 5.661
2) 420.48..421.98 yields 5.529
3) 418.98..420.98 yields 5.458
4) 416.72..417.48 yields 4.913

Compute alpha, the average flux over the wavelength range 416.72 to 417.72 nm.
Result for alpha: 4.72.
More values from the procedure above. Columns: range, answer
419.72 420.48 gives 4.56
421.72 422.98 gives 2.98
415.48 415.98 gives 5.17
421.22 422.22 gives 4.87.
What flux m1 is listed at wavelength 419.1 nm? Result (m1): 5.081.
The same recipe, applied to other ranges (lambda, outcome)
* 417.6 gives 4.673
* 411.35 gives 4.616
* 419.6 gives 5.316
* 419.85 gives 4.755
